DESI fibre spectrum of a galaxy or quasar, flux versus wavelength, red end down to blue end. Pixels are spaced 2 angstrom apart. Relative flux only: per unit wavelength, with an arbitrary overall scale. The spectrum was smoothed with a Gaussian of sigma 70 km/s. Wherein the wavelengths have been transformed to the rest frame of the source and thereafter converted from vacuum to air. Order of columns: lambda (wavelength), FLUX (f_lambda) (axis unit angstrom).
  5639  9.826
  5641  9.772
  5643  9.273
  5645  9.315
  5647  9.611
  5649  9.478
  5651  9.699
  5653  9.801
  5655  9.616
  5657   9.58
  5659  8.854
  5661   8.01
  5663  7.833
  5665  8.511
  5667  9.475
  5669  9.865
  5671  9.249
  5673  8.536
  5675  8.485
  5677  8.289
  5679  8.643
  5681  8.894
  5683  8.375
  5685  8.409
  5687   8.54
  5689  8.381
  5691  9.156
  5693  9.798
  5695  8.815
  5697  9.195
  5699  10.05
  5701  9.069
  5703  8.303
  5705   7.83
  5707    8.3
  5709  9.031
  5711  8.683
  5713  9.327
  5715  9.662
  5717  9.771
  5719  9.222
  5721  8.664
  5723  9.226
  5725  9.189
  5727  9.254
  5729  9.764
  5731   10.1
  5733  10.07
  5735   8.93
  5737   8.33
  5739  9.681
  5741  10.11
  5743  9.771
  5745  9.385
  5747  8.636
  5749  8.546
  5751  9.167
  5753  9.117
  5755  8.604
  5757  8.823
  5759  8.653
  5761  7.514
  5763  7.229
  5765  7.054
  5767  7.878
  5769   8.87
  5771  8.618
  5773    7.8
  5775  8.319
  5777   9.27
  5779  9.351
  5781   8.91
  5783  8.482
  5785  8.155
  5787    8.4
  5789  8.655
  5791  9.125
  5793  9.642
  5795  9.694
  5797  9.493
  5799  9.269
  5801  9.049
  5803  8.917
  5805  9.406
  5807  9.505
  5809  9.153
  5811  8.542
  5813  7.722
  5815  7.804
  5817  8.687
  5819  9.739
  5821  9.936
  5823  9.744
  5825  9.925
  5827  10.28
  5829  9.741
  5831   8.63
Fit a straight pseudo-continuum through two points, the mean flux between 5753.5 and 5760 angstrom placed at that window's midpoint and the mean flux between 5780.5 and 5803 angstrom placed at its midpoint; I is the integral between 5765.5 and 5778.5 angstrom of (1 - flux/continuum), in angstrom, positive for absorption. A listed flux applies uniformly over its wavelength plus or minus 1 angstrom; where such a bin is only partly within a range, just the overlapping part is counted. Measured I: 0.6 angstrom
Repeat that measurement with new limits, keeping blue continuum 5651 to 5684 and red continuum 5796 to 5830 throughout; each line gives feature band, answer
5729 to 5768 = 1.0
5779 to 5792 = 0.7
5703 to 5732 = -0.3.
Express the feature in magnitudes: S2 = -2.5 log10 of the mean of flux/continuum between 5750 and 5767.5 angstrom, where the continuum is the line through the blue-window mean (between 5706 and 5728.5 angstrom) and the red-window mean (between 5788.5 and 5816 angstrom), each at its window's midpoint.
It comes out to 0.10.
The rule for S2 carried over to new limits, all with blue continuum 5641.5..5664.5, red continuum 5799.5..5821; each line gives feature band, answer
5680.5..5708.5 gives 0.039 mag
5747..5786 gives 0.068 mag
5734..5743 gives -0.033 mag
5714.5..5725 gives -0.025 mag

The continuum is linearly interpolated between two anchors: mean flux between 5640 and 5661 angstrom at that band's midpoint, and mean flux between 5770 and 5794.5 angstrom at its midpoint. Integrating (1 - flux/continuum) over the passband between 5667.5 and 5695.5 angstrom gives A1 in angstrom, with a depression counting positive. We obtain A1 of 1.3 angstrom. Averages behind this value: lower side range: 9.43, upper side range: 8.75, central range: 8.83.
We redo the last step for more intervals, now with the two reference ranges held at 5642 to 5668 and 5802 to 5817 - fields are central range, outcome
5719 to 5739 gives -0.8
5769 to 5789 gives 0.5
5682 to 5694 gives 0.4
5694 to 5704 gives -0.1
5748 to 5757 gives 0.0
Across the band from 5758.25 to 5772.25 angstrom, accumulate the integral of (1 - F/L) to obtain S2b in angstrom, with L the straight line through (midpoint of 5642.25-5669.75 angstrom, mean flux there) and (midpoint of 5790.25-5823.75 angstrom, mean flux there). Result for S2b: 1.83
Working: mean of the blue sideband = 9.2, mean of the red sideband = 9.14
